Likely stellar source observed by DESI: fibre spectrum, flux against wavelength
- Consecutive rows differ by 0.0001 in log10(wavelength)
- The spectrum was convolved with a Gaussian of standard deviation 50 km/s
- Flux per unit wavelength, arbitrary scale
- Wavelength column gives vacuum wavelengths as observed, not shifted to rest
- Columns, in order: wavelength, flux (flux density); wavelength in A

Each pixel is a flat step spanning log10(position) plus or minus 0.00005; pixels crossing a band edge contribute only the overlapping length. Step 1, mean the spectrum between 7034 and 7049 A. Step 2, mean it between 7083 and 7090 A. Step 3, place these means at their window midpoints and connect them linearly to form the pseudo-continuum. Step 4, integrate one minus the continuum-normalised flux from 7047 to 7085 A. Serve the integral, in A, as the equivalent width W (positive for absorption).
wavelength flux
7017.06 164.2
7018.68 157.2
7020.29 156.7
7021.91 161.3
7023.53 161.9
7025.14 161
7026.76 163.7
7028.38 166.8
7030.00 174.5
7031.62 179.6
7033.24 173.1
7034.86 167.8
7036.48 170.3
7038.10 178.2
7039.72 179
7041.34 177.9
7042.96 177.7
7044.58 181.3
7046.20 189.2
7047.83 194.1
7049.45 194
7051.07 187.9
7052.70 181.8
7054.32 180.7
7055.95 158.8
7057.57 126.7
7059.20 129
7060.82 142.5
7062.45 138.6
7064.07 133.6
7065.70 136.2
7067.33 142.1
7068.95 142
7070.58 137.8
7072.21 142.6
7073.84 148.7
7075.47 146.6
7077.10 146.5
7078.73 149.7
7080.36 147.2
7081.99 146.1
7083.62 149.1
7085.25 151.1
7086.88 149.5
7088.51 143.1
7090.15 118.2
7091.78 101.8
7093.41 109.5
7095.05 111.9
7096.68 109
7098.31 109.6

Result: 2.1 A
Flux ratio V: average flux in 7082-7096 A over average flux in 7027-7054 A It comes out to 0.73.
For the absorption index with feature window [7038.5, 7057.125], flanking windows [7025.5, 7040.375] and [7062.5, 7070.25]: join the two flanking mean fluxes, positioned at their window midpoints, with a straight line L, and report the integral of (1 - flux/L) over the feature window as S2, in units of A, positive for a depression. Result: -2.8 A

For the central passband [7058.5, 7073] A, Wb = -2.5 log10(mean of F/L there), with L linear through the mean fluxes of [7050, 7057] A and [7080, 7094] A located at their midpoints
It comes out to 0.16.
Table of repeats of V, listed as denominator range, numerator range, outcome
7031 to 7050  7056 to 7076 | 0.78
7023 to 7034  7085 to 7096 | 0.74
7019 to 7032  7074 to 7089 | 0.90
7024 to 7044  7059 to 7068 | 0.80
